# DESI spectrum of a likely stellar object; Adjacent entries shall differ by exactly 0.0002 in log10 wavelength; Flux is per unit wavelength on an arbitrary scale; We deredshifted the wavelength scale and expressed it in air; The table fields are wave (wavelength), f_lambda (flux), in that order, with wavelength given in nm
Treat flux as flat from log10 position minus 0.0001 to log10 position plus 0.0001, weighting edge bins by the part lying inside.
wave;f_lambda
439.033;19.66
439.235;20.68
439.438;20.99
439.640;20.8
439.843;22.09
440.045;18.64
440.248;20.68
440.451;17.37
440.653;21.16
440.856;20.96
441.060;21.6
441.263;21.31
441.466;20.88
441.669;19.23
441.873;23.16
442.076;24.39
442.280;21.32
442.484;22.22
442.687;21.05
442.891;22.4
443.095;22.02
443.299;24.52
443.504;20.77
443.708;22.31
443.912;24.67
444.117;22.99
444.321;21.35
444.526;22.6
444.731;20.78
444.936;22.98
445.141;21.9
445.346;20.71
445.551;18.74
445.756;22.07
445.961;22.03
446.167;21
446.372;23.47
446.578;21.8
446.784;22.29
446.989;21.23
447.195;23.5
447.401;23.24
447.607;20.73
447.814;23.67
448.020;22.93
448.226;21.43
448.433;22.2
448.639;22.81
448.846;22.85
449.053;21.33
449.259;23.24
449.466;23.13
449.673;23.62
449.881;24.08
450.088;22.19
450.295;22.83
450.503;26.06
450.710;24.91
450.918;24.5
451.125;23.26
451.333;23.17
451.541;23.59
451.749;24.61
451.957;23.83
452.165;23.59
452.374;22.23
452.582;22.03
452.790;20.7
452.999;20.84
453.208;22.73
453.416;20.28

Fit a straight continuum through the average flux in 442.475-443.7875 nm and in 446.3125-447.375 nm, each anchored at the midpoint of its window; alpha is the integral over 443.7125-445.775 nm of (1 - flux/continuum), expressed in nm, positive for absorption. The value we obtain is 0.04 nm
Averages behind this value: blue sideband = 22.2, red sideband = 22.5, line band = 21.9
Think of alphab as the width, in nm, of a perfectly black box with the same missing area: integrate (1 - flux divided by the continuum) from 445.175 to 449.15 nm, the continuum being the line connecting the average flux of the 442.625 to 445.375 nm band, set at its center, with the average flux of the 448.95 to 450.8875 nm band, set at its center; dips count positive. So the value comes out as 0.16 nm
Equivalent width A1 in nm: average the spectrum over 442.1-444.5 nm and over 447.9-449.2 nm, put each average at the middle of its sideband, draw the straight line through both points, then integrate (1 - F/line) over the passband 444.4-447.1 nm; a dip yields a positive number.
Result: 0.08 nm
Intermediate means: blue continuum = 22.4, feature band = 21.7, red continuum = 22.3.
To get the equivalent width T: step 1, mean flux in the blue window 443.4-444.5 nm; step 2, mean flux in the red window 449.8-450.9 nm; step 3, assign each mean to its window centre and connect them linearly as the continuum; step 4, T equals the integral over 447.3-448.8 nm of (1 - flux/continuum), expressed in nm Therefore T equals 0.07 nm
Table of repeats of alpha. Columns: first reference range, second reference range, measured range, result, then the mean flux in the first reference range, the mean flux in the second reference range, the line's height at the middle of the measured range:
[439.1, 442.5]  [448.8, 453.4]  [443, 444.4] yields -0.072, 21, 23.1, 21.6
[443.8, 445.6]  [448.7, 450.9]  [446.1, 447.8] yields 0.026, 21.9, 23.4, 22.6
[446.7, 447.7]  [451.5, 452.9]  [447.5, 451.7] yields -0.110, 22.2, 22.9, 22.6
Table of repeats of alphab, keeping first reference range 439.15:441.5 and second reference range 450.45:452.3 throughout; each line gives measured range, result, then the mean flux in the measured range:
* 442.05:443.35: -0.063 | 22.4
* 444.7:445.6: 0.038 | 21.2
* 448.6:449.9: 0.026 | 22.9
